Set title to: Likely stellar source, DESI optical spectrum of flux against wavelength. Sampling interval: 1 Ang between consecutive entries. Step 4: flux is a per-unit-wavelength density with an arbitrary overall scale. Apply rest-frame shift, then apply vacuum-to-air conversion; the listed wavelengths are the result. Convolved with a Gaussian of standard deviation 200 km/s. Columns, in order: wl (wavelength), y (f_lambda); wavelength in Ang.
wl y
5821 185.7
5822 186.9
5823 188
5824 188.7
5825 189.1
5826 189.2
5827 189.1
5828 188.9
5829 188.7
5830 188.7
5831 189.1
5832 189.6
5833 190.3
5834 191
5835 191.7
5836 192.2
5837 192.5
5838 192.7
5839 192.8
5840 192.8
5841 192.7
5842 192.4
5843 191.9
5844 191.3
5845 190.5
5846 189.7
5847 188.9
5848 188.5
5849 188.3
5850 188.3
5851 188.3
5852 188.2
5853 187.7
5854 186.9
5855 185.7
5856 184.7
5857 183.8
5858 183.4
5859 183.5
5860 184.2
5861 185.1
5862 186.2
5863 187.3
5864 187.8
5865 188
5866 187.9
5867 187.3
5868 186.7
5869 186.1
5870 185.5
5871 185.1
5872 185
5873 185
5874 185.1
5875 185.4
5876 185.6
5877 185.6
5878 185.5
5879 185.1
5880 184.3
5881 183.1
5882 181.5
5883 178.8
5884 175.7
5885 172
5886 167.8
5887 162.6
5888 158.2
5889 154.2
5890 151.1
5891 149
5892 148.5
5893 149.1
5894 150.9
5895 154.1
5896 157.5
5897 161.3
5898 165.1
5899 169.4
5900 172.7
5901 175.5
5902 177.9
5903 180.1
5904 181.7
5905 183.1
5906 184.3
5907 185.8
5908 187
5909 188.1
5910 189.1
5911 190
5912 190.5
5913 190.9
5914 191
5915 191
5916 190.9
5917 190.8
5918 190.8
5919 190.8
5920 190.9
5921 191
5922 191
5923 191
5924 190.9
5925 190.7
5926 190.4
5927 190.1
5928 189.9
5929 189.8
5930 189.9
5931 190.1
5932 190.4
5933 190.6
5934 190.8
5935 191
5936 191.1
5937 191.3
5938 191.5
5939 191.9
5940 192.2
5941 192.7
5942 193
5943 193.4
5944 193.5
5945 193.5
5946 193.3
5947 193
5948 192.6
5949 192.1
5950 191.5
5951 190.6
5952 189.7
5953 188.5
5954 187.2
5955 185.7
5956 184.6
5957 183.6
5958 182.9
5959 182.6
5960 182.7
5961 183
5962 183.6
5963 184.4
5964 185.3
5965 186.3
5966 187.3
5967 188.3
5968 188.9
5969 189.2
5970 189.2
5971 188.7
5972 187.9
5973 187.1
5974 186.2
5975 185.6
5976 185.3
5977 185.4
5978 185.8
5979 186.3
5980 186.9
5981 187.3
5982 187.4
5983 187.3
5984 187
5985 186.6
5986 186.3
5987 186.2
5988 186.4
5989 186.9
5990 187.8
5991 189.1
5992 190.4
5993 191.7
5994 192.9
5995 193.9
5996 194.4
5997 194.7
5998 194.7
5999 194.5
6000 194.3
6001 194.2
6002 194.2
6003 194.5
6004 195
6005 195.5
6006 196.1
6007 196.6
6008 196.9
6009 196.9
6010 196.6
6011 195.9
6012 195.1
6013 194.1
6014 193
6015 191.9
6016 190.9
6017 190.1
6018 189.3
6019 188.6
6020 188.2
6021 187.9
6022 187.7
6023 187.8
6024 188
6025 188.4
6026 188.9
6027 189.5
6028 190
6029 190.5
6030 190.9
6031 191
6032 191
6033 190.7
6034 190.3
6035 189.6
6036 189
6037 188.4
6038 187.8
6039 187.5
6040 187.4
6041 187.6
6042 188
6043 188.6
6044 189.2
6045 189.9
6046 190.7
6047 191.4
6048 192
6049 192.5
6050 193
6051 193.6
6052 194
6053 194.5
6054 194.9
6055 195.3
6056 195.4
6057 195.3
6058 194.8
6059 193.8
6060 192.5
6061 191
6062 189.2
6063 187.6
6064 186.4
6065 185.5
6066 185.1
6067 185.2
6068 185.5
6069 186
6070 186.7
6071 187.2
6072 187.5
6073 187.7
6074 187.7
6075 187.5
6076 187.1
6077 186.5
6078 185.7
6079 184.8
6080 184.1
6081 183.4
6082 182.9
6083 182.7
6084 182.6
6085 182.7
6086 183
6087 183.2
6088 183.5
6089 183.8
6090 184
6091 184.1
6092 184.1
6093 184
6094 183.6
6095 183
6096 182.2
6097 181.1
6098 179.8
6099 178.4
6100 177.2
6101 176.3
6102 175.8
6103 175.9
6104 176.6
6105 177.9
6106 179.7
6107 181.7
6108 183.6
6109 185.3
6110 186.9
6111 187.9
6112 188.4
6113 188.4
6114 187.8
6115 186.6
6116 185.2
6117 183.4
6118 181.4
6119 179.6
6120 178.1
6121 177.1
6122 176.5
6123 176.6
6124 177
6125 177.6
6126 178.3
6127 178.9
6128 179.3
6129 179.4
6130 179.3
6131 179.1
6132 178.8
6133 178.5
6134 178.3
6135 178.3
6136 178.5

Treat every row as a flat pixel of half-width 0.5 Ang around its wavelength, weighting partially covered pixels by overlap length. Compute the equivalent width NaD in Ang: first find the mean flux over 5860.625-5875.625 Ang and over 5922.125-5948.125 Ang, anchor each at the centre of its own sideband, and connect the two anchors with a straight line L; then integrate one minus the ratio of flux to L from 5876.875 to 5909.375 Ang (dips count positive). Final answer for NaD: 2.99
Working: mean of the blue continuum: 186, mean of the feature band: 171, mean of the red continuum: 191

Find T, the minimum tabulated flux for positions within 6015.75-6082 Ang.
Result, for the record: 182.9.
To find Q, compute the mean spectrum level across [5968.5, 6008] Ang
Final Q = 190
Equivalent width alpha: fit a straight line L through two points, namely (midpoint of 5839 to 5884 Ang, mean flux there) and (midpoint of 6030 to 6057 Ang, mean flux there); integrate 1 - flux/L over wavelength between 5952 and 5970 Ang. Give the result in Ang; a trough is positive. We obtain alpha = 0.3 Ang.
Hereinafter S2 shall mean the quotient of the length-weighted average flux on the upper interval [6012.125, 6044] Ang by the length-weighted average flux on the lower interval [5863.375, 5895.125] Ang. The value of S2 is 1.1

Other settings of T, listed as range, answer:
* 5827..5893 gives 148.5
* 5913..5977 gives 182.6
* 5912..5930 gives 189.8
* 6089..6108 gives 175.8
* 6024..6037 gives 188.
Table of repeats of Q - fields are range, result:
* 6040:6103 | 187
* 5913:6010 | 190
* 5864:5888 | 182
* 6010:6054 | 190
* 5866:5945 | 182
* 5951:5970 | 186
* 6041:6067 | 191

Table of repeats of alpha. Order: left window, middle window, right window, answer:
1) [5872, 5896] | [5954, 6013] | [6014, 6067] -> -2.0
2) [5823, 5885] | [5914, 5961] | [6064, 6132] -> -1.1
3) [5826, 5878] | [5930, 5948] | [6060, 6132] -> -0.5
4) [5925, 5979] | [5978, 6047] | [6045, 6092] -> -0.8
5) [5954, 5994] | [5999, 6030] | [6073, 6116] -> -1.1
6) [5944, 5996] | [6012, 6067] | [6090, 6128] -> -1.7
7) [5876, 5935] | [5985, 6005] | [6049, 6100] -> -0.9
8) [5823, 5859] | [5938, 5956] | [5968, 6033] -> -0.1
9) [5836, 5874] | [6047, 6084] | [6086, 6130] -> -1.3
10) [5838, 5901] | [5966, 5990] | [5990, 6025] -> 0.4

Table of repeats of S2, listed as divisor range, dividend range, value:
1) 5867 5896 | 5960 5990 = 1.08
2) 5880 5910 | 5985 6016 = 1.14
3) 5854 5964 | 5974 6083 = 1.04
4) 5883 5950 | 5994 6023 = 1.06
